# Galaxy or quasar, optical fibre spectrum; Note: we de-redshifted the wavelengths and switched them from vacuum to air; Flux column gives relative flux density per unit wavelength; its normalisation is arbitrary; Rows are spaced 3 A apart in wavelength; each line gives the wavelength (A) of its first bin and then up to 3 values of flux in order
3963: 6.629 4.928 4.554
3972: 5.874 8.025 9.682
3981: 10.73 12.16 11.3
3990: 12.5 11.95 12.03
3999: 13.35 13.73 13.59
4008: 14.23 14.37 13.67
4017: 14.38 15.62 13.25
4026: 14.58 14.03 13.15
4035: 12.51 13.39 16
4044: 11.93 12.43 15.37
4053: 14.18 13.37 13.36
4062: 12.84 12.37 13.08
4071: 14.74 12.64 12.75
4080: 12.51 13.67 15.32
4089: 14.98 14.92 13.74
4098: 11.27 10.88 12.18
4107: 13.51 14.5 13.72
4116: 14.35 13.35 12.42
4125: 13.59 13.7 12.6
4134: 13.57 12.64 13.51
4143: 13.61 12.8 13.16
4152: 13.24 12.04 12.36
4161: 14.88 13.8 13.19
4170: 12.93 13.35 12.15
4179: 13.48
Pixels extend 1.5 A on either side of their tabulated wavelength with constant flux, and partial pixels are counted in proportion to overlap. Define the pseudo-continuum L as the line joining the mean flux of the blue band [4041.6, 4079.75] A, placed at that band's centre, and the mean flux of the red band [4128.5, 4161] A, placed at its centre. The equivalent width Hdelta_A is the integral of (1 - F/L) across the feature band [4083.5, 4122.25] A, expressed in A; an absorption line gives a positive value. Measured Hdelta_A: -1.0 A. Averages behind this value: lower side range 13.3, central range 13.5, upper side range 13.1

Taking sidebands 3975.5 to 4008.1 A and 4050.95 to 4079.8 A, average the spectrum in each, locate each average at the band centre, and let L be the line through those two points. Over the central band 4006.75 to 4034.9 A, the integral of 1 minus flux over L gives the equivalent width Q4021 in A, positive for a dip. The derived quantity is -3.4 A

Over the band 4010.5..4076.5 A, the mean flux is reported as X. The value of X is 13.7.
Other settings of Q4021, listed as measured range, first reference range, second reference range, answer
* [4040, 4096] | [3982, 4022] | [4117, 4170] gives -1.8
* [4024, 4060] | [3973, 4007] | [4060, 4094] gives -2.4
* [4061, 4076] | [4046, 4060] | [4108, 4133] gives 0.7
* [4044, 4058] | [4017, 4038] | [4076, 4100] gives 0.1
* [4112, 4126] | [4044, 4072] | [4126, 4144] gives -0.2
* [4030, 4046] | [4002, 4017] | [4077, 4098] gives 0.6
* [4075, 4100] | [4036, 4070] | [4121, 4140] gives -0.4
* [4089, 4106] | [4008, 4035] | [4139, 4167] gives 0.9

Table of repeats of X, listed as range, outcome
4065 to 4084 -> 13.2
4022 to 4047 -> 13.5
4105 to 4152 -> 13.4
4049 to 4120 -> 13.5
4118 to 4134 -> 13.2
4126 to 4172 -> 13.2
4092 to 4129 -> 13.2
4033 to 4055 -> 13.7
